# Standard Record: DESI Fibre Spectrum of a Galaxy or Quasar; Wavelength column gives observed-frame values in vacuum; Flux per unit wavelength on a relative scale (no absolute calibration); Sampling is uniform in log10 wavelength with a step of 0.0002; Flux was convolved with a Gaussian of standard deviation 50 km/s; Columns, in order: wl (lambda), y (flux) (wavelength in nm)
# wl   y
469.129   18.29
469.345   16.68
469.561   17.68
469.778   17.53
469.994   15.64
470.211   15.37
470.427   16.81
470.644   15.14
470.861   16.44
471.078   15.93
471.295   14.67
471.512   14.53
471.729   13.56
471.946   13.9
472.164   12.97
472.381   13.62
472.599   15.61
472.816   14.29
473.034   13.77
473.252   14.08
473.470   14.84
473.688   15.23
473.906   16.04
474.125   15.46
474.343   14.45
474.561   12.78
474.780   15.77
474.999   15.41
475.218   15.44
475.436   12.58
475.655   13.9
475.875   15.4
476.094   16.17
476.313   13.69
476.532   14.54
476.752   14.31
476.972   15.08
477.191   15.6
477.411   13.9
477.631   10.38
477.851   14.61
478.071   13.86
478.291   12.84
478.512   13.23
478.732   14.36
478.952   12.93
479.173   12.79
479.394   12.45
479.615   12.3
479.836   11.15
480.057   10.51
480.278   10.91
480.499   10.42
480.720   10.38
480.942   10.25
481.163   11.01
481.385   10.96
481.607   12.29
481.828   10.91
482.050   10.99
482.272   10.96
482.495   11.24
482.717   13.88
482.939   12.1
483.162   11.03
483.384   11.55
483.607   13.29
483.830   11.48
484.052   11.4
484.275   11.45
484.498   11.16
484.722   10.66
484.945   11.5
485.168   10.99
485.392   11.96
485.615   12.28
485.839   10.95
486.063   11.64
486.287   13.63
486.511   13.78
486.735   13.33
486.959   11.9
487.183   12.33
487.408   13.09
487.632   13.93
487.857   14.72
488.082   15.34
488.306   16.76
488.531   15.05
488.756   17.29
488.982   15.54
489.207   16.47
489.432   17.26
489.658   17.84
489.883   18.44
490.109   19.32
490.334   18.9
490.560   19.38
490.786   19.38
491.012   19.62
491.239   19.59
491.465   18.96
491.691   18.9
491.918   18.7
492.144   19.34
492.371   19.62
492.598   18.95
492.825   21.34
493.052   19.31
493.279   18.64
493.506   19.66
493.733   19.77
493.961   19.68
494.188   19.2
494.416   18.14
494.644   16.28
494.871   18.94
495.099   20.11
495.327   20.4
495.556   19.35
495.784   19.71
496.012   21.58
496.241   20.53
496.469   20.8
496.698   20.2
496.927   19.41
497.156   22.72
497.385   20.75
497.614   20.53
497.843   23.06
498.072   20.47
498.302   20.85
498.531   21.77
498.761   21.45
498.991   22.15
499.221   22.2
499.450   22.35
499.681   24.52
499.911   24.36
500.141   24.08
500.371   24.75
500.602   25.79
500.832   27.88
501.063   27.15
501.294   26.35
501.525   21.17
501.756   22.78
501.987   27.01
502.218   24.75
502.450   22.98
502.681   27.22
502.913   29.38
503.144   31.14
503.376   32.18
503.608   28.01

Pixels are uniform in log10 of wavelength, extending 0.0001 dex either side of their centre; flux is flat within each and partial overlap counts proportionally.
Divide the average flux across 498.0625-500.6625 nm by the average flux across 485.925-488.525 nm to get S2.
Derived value 1.67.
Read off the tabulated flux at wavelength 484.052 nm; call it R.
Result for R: 11.4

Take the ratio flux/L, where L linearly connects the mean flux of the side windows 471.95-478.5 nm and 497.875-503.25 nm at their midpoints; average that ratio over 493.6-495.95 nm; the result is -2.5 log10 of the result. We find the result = 0.15 mag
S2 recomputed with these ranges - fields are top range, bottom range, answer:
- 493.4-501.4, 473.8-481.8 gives 1.63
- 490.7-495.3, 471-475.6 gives 1.33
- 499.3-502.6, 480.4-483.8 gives 2.16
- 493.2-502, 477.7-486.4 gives 1.83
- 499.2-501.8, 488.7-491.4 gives 1.34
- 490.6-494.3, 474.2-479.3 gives 1.38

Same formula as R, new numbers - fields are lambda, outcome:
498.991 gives 22.15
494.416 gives 18.14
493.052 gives 19.31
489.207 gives 16.47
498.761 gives 21.45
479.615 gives 12.3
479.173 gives 12.79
